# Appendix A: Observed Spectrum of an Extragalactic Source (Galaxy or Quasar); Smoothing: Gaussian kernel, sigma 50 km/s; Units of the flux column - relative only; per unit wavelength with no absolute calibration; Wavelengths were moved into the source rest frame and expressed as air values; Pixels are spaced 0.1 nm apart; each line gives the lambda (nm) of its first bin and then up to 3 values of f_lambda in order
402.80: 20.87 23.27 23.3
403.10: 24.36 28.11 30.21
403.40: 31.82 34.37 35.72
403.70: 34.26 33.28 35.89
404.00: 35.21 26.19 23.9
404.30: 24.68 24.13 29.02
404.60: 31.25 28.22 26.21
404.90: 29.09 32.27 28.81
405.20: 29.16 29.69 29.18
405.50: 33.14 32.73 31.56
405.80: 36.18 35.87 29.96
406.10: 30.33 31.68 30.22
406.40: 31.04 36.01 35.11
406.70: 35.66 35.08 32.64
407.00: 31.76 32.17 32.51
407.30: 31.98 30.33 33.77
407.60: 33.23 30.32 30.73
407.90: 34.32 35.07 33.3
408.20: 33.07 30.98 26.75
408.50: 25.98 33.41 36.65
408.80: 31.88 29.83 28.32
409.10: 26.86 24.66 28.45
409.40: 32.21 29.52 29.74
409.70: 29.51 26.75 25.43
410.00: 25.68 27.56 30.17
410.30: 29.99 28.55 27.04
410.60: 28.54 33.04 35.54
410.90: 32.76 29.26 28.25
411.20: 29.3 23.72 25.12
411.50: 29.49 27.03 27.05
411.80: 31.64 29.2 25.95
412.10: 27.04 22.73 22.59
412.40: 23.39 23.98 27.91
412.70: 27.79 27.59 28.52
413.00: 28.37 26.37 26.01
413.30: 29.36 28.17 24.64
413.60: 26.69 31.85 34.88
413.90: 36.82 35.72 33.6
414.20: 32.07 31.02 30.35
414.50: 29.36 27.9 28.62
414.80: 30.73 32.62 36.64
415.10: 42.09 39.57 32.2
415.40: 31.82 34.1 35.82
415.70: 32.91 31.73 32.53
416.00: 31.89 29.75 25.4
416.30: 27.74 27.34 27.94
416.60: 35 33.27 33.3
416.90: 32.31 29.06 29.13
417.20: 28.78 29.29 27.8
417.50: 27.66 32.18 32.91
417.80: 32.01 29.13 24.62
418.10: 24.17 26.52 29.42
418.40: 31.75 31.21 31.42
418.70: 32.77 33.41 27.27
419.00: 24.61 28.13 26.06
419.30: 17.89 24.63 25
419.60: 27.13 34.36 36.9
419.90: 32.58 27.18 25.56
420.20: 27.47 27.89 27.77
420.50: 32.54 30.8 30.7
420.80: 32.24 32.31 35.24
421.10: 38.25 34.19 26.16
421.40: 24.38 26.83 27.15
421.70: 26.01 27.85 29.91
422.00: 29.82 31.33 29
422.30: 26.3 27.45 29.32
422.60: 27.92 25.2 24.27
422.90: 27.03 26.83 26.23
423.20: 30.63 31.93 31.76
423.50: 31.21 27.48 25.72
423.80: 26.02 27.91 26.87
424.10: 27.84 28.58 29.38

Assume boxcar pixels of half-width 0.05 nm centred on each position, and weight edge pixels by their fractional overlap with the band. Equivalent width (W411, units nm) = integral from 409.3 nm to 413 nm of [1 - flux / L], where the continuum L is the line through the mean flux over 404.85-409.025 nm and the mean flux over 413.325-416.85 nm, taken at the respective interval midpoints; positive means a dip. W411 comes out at 0.45 nm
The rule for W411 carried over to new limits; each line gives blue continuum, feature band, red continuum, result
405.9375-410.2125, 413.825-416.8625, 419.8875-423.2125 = -0.25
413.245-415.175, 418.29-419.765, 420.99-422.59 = 0.08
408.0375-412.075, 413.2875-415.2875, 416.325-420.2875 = -0.21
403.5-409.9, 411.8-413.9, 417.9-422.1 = 0.18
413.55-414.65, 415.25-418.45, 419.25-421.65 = 0.05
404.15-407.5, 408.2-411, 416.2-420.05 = 0.08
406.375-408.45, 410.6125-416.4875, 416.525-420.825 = 0.18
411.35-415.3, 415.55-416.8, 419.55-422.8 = -0.06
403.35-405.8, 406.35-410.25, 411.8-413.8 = -0.27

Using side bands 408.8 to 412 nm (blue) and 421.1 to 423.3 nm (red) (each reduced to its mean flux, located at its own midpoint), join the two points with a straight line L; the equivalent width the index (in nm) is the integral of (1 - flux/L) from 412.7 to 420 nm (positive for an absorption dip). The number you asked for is -0.47 nm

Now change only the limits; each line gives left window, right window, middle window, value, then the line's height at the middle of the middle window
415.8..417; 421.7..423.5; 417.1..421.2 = 0.01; 29.6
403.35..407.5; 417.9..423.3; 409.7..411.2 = 0.07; 30.6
